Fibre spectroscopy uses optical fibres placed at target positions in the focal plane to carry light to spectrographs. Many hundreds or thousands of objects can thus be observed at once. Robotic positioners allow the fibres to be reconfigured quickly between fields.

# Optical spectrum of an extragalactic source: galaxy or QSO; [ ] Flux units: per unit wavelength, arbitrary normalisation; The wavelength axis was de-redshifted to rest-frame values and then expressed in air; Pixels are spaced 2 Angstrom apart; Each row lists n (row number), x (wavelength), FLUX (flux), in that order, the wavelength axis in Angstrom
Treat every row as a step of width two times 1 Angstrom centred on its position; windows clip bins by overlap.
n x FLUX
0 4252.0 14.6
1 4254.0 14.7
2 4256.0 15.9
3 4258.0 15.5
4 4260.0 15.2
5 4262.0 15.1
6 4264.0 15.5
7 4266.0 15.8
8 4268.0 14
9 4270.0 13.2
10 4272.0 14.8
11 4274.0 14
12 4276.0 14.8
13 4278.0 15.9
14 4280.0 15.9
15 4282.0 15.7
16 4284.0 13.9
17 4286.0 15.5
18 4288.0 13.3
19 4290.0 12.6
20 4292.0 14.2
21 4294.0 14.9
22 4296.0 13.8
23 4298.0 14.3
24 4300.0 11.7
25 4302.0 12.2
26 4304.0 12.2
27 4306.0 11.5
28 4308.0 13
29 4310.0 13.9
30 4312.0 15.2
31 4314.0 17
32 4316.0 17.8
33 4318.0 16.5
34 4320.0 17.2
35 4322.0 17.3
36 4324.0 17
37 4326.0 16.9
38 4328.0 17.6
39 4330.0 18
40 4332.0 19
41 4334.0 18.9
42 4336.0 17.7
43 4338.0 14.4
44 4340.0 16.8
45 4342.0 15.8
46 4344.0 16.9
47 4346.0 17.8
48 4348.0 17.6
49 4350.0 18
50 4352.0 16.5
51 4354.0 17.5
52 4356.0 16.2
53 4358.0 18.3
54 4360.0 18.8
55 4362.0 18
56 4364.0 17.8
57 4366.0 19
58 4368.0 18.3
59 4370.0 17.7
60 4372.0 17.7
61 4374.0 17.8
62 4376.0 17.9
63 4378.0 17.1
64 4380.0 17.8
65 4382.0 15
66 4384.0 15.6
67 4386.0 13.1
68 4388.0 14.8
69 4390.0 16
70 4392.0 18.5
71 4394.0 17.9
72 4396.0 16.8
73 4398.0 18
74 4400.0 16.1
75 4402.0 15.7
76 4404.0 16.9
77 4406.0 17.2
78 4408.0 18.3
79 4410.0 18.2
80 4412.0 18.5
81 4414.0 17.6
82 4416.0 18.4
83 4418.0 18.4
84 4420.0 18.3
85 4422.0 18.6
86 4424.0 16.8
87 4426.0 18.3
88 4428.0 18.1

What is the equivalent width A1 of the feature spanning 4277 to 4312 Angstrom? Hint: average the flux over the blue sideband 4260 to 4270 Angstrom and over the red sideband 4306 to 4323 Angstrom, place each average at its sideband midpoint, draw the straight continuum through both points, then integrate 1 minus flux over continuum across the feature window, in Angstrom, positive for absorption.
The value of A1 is 3.5 Angstrom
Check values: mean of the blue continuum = 14.9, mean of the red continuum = 15.7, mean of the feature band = 13.8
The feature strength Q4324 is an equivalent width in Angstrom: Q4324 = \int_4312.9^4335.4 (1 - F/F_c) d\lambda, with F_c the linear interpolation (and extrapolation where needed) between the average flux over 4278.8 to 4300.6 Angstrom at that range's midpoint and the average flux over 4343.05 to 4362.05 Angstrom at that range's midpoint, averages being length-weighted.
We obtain -2.1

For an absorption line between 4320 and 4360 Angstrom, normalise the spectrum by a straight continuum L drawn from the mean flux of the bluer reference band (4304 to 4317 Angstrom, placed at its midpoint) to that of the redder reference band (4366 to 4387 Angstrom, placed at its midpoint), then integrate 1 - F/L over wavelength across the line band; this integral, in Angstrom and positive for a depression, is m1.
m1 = -4.4 Angstrom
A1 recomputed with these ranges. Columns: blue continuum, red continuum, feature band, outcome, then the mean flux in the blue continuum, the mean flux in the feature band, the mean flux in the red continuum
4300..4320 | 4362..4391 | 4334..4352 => -1.56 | 14.4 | 17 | 16.9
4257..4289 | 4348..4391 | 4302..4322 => 1.13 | 14.9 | 14.9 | 17.1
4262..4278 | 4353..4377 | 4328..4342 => -0.39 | 14.7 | 17.4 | 17.9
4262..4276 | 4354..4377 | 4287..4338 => 2.60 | 14.6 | 15.3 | 17.9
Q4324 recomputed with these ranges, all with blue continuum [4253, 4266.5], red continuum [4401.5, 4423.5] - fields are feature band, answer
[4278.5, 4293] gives 1.19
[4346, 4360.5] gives -0.55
